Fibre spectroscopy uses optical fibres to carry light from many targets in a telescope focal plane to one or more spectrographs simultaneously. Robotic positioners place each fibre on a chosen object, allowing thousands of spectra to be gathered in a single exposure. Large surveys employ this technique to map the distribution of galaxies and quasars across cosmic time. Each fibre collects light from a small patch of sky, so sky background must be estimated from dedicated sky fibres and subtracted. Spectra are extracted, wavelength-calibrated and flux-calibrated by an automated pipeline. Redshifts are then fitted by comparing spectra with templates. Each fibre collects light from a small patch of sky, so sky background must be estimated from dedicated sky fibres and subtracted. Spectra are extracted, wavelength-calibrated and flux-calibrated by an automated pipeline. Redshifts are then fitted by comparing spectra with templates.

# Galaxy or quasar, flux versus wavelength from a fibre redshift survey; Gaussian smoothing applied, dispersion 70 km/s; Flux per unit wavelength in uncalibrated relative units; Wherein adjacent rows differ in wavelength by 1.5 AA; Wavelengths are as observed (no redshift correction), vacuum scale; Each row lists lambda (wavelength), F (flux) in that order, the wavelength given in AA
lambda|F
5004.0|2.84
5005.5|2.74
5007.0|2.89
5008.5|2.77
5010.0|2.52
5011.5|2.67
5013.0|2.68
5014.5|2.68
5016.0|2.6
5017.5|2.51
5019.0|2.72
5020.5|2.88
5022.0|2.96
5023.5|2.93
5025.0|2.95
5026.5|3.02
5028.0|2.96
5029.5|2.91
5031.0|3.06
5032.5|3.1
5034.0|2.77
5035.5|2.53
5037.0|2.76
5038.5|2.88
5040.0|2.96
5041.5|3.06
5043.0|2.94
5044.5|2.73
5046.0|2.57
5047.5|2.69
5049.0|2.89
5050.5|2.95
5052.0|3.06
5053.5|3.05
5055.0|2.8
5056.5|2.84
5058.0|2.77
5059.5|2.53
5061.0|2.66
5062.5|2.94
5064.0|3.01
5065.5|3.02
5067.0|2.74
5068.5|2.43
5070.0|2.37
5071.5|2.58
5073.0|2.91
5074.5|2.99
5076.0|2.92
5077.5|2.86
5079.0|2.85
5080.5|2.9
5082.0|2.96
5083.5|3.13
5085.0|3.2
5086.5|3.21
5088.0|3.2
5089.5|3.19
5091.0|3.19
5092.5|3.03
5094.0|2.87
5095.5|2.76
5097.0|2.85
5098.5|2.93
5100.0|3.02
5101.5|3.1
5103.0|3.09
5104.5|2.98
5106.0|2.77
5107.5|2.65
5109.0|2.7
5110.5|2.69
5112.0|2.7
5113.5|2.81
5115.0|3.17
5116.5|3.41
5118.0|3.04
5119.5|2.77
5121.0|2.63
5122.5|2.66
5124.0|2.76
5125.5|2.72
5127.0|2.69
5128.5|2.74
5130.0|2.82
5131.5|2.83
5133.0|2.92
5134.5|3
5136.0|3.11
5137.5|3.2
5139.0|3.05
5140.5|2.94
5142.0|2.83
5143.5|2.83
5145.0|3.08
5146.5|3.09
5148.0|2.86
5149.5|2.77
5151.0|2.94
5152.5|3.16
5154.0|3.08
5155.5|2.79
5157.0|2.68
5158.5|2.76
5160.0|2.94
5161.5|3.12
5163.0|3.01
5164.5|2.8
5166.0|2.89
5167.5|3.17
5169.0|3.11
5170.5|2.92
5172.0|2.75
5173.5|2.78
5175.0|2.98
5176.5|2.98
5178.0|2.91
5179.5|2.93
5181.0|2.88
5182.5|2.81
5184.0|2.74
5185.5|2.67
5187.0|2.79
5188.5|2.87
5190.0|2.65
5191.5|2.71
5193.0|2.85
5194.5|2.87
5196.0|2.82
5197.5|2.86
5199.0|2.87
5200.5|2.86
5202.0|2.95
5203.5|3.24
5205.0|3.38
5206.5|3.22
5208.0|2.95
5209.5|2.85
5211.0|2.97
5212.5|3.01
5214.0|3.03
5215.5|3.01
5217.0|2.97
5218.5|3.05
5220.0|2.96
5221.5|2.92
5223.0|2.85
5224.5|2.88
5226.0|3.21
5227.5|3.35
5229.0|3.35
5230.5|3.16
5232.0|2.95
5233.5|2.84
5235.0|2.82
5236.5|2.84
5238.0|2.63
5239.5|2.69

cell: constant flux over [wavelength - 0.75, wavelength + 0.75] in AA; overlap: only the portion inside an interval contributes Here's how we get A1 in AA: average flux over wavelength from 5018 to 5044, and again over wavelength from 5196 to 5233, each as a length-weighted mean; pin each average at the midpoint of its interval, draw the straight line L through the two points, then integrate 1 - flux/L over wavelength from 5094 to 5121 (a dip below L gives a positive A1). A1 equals 0.5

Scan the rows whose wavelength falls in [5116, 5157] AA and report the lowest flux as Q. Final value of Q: 2.63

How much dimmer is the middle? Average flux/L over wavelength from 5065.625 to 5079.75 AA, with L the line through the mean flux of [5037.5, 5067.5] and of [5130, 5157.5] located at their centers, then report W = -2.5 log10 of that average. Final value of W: 0.05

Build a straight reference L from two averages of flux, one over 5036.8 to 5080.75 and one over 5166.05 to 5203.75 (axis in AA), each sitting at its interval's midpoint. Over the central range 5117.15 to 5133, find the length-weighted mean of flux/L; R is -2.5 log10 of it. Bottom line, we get 0.03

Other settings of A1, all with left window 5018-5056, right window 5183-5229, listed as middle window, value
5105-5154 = 0.5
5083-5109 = -0.8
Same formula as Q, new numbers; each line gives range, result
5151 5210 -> 2.65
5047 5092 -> 2.37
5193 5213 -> 2.82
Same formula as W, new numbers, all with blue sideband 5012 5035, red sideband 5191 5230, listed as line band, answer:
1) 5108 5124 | 0.027 mag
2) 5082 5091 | -0.097 mag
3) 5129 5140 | -0.017 mag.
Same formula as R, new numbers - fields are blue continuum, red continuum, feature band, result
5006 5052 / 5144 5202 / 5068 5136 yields -0.01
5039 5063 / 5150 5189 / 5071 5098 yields -0.05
